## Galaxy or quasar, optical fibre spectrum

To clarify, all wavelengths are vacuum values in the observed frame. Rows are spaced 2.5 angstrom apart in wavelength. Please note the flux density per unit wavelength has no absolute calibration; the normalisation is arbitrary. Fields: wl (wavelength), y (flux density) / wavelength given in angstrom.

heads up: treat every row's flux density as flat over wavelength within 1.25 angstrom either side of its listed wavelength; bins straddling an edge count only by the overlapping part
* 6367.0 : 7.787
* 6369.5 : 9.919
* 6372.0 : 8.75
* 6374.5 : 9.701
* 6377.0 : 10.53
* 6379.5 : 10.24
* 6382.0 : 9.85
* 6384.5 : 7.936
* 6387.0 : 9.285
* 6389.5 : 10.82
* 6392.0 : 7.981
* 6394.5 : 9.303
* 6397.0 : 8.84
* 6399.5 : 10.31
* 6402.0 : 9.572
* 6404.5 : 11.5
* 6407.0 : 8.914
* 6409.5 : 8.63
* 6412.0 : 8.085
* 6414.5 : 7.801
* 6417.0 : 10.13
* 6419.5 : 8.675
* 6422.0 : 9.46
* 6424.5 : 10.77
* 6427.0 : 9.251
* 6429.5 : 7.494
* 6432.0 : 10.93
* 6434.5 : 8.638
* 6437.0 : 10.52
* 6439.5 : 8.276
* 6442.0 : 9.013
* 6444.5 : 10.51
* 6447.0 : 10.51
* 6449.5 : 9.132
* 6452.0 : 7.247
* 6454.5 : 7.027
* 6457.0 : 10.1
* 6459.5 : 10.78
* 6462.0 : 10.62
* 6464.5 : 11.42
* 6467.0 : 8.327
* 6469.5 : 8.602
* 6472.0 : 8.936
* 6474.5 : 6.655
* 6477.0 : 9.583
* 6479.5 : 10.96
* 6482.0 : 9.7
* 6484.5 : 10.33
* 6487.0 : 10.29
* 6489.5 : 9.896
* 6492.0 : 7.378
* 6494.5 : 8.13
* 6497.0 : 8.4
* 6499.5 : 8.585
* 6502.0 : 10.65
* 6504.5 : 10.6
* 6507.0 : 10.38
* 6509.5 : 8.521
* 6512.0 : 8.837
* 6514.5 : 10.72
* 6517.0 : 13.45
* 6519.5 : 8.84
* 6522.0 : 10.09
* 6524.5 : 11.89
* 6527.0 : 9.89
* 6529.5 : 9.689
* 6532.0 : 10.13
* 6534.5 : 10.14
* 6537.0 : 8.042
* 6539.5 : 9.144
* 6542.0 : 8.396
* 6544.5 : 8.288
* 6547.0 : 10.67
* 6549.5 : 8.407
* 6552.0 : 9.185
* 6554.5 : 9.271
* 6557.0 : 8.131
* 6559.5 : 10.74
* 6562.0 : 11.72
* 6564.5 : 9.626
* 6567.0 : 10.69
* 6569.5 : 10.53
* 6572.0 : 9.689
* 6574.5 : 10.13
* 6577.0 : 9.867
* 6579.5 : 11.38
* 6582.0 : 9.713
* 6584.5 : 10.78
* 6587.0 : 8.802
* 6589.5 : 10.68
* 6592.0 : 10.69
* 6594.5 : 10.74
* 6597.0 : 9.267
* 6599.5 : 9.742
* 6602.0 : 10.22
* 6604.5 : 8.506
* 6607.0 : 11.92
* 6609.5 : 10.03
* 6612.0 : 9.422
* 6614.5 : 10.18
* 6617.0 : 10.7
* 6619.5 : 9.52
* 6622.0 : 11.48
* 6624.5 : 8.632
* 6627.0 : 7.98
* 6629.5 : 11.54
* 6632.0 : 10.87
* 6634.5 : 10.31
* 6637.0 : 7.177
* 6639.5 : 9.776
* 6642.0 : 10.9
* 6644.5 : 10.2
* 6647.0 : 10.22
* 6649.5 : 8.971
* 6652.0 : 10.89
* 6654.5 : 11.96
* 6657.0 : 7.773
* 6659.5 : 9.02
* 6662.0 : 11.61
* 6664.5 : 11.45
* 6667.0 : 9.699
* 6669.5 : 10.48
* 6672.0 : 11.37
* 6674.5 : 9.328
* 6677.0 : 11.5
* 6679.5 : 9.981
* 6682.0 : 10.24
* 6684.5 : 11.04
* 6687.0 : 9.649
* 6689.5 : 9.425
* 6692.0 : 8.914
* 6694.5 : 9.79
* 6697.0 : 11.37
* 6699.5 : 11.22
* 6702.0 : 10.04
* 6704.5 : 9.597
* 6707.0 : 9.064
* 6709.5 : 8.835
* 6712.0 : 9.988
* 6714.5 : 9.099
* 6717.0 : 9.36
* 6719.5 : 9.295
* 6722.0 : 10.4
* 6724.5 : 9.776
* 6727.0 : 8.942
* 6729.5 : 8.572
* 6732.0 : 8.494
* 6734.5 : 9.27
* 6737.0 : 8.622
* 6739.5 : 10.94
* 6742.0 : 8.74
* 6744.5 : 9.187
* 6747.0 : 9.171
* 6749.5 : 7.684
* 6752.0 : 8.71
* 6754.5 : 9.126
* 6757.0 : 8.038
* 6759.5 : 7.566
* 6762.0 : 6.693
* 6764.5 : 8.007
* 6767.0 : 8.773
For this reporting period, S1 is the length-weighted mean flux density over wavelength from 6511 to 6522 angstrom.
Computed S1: 10.5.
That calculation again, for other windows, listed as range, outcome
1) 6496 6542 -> 9.86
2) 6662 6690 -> 10.5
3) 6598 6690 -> 10.1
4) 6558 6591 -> 10.3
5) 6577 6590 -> 10.2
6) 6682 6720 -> 9.8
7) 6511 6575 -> 9.86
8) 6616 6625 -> 10.2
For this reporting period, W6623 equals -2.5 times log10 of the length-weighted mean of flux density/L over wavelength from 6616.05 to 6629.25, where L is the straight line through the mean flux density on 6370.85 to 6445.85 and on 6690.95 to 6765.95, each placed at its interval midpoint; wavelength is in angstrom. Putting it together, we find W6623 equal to -0.063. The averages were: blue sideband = 9.39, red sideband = 9.15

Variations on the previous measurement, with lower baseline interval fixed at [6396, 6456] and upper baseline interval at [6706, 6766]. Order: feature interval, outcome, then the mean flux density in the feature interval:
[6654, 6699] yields -0.145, 10.2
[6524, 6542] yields -0.064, 9.66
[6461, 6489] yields -0.048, 9.58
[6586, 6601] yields -0.110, 10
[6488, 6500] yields 0.079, 8.51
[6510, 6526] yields -0.155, 10.5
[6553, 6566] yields -0.093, 9.9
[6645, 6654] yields -0.138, 10.2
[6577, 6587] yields -0.140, 10.3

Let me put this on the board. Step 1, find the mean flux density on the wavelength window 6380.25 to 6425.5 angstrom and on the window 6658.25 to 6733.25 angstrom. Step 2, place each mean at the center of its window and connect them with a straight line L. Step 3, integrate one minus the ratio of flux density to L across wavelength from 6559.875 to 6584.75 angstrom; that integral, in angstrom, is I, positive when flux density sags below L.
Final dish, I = -1.9 angstrom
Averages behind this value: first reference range 9.33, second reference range 9.92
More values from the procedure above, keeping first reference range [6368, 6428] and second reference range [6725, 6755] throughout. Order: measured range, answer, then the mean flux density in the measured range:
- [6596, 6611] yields -1.3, 9.95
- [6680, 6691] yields -1.2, 10.1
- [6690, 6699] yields -1.0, 10.1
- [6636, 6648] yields -0.8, 9.69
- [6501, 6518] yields -2.1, 10.4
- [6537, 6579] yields -2.0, 9.64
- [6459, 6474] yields -0.4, 9.57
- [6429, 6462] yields 0.1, 9.34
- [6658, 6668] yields -1.5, 10.4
